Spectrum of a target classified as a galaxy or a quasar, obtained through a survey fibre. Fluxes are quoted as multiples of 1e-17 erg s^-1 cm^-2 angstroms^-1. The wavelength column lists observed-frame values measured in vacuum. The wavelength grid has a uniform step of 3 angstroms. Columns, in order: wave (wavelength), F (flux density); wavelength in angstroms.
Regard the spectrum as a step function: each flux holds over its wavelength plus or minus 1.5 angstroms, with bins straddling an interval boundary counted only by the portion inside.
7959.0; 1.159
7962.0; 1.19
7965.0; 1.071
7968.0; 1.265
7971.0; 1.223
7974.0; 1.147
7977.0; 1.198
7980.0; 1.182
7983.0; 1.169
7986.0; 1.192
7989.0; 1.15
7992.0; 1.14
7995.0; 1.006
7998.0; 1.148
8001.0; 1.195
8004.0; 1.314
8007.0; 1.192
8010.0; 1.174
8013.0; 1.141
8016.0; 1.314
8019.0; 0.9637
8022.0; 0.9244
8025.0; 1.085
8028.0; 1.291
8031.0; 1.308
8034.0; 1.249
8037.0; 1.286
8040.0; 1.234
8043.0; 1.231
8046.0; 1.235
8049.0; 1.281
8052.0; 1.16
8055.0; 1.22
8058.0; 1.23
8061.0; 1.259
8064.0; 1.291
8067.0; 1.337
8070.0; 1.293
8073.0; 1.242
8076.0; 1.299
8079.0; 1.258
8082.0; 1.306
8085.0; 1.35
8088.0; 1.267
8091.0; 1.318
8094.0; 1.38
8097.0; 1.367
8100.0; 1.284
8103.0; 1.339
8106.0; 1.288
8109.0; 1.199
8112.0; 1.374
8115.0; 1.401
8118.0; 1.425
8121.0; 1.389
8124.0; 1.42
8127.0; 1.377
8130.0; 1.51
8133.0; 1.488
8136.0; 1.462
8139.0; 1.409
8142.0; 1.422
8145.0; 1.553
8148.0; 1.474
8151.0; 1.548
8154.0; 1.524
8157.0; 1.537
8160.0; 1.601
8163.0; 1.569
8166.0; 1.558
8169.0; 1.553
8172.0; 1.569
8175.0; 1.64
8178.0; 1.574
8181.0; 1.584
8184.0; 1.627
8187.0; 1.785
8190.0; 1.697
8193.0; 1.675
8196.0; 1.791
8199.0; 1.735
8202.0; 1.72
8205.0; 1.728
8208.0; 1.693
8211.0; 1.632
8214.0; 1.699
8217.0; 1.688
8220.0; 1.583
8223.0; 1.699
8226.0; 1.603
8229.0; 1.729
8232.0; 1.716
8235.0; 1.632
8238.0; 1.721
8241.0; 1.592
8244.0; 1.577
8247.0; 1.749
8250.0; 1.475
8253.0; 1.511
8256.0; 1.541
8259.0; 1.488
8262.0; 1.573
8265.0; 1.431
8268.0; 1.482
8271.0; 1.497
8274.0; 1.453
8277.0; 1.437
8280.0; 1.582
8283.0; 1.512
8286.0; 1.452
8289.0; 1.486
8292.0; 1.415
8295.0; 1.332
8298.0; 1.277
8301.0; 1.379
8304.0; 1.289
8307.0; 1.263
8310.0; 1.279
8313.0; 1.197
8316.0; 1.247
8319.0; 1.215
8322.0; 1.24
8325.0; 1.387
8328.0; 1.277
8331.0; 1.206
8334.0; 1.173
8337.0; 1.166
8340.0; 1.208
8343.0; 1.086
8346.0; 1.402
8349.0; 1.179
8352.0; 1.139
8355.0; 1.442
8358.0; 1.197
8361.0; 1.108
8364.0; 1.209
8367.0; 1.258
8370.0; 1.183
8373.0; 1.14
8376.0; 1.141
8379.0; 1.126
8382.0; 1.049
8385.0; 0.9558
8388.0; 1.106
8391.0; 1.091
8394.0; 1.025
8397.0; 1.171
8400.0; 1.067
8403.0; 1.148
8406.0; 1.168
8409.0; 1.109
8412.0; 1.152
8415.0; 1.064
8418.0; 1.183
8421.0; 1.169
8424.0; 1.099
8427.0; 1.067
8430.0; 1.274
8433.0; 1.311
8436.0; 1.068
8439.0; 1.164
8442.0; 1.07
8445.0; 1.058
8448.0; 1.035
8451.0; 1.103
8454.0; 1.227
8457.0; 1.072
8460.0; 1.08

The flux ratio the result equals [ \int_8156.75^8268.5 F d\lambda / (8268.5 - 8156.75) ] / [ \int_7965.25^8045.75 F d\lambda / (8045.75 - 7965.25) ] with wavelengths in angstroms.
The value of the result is 1.4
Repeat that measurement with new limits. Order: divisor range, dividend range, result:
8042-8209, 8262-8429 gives 0.86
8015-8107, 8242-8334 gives 1.12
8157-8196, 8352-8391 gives 0.71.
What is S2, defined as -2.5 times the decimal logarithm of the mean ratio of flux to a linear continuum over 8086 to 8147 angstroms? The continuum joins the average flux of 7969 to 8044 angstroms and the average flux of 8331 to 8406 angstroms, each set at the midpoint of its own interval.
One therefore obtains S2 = -0.18 mag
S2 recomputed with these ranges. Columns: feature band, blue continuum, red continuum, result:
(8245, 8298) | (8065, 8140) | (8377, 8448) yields -0.214 mag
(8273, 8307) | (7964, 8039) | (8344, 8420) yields -0.216 mag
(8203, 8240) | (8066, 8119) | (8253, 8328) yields -0.221 mag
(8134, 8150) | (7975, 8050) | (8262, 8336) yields -0.164 mag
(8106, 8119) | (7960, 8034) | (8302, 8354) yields -0.127 mag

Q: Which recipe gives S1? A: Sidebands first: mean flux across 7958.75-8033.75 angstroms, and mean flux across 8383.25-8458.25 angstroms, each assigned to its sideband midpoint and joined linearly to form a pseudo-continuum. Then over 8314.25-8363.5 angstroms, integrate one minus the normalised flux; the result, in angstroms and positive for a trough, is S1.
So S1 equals -4.4 angstroms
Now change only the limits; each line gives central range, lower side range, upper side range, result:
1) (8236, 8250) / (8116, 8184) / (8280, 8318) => -2.26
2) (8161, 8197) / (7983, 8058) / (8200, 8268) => -2.88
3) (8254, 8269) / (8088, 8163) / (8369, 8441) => -2.67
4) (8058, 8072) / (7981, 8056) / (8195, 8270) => -0.06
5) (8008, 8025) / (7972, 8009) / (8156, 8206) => 1.78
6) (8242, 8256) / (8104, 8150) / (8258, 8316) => -1.65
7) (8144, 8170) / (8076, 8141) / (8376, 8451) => -4.41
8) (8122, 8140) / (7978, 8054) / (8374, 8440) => -4.30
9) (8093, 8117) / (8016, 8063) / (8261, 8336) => -1.70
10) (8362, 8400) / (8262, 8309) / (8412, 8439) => 3.72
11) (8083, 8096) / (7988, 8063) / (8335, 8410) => -1.60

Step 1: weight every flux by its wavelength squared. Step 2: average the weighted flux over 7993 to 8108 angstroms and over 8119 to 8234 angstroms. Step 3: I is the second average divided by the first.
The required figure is 1.33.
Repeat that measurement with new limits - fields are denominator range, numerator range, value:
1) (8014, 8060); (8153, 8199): 1.40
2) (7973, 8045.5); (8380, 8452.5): 1.04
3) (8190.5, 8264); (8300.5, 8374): 0.77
